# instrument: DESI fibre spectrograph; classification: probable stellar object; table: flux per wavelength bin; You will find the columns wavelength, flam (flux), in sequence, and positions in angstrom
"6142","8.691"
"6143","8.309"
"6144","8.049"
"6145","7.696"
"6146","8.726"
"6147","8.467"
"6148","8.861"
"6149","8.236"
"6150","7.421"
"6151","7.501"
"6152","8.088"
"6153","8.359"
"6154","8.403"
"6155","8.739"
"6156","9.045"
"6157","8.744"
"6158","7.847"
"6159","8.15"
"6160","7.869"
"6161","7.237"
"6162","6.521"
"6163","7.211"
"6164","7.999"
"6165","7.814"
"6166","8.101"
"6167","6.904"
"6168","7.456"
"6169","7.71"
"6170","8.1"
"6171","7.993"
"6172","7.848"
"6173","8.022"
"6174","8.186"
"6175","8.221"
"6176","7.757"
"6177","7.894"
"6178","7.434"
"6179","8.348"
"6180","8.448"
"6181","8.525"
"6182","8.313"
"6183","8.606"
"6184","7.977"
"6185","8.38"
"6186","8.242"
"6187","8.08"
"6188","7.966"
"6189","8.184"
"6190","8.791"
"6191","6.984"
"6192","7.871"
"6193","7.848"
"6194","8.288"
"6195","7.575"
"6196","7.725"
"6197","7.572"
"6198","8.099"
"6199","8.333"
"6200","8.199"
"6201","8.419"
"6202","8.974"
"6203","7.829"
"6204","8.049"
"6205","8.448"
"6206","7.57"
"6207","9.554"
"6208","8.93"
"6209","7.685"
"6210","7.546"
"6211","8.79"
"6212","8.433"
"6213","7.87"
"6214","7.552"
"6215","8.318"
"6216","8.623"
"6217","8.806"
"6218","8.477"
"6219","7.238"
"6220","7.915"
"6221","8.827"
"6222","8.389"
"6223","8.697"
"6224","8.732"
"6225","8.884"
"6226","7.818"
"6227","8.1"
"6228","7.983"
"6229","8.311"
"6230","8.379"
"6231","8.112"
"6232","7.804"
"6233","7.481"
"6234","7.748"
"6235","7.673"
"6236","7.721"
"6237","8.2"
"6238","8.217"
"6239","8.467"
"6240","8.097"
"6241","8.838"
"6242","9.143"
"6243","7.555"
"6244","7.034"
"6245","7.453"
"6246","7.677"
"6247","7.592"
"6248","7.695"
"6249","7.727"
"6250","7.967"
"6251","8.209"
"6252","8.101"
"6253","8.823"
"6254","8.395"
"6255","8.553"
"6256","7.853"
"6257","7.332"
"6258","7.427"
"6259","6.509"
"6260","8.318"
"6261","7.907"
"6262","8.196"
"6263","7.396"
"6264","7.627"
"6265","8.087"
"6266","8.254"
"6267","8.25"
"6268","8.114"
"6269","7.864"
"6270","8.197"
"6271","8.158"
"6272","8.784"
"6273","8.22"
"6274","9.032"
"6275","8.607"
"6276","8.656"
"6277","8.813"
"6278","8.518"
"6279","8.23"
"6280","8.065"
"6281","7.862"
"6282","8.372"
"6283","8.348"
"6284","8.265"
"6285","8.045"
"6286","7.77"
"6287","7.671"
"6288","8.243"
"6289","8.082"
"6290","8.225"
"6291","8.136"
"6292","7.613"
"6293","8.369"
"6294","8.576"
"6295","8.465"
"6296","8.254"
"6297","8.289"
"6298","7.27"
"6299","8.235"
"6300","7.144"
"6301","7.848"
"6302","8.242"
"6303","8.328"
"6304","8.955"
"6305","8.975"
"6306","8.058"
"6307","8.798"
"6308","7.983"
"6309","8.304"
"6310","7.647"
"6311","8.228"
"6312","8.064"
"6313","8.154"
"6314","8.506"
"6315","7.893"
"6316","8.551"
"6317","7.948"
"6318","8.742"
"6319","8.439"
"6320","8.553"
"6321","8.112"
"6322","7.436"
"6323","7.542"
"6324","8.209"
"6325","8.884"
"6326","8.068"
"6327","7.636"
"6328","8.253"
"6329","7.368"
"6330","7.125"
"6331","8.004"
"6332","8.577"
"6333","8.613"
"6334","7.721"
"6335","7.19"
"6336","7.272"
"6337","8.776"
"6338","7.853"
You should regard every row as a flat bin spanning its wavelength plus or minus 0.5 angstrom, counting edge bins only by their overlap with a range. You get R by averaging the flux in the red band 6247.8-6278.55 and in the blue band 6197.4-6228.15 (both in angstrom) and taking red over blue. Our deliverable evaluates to 1.0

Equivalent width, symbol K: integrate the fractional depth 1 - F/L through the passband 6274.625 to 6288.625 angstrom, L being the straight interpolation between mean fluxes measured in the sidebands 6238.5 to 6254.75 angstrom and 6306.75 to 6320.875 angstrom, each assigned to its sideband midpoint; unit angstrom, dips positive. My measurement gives -0.14 angstrom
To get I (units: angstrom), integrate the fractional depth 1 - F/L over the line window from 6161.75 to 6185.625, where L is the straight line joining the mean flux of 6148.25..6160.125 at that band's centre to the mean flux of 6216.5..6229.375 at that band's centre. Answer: 1.0 angstrom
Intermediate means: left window 8.22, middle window 7.92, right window 8.32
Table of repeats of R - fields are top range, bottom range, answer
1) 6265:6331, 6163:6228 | 1.01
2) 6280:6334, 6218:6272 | 1.01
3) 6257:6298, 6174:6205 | 1.00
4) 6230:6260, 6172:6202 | 0.98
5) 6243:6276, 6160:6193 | 1.01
